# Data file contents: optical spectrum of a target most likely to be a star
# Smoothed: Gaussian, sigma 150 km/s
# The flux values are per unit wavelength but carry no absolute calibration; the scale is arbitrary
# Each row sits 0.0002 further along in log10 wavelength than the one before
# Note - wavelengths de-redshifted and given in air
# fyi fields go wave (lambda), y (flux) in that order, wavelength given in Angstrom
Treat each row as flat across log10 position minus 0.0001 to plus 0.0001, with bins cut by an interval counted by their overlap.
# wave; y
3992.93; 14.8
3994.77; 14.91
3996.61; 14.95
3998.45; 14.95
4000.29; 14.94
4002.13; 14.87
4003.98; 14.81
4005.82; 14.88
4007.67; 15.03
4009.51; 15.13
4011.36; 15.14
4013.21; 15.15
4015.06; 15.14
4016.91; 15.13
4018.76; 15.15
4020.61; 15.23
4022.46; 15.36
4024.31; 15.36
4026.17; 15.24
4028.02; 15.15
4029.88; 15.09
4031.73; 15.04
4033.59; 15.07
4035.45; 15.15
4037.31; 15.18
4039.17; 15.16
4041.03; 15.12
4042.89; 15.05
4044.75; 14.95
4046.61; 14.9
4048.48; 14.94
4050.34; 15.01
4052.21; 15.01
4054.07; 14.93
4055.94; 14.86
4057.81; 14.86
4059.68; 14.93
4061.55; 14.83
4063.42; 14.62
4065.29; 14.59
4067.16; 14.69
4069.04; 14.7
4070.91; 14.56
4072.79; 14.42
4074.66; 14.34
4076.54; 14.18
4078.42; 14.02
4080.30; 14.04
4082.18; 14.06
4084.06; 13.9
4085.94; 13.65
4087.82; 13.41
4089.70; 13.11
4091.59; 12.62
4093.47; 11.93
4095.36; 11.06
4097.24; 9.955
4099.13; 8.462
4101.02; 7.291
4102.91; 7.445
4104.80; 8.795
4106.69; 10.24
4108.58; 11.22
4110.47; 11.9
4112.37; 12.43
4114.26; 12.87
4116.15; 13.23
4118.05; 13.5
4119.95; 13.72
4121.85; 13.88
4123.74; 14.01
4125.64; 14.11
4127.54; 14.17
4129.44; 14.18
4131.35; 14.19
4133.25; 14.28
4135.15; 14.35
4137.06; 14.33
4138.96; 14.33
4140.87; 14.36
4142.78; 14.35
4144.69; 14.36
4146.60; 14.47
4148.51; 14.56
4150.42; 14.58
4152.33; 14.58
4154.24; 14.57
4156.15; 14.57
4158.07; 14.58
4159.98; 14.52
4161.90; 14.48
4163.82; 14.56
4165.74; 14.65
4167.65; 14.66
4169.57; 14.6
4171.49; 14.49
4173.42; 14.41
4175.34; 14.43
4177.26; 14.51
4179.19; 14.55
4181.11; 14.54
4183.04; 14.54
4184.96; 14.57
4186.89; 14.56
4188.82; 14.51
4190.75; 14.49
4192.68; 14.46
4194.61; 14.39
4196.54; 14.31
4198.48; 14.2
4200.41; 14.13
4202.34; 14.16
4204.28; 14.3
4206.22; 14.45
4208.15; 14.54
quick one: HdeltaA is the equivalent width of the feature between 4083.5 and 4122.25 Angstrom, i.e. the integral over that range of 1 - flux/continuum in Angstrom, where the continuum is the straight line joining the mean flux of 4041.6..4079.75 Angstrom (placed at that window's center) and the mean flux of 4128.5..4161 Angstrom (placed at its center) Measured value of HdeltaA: 7.9 Angstrom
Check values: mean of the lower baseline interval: 14.7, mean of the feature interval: 11.6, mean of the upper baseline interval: 14.4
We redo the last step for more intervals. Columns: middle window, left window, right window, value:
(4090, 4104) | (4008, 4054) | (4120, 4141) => 4.4 Angstrom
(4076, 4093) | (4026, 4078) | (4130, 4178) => 1.3 Angstrom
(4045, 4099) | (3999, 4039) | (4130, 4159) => 3.3 Angstrom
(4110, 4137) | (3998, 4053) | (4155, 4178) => 1.9 Angstrom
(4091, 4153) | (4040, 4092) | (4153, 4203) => 7.5 Angstrom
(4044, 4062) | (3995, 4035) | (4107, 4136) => -0.5 Angstrom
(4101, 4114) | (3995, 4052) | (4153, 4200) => 4.0 Angstrom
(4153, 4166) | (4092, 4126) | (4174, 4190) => -0.9 Angstrom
